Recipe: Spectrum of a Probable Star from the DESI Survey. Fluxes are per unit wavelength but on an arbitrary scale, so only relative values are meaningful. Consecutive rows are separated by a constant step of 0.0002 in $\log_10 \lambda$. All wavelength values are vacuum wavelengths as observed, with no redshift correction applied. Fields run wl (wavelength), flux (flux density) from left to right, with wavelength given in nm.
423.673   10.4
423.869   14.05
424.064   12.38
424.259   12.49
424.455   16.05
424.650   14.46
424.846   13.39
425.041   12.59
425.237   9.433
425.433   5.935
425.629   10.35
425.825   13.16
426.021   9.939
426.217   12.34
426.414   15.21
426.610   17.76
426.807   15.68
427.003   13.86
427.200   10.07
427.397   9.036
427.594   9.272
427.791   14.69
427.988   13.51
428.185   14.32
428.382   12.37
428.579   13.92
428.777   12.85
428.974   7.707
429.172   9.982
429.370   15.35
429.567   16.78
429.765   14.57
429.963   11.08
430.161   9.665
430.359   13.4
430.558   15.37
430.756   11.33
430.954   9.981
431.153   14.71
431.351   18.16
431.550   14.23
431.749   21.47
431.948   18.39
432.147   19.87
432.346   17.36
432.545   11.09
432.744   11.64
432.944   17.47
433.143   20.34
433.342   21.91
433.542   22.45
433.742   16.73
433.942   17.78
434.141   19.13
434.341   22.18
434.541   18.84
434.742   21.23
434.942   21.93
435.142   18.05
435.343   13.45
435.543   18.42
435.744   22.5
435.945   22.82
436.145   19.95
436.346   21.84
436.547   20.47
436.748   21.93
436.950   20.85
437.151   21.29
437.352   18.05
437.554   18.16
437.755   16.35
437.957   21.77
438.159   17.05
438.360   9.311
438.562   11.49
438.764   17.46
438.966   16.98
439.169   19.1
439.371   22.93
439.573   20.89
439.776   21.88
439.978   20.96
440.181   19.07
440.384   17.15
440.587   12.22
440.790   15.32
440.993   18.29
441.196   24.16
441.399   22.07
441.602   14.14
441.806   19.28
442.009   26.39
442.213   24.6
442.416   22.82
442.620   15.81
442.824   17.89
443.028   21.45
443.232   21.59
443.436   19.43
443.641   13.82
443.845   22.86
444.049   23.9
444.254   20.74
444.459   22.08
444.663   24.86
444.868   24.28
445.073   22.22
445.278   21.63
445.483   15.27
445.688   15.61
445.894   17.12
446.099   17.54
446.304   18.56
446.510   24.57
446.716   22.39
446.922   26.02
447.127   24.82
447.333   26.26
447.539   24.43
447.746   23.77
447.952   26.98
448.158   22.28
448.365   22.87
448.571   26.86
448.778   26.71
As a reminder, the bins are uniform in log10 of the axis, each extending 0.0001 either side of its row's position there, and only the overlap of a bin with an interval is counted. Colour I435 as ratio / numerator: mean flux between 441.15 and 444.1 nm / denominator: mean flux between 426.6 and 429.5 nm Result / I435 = 1.63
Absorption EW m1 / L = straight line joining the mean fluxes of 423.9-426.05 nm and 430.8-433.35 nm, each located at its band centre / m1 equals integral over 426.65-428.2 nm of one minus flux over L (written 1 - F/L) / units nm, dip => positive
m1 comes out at 0.09 nm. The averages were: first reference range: 12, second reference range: 16.4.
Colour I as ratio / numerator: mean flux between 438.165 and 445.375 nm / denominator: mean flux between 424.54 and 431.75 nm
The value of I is 1.53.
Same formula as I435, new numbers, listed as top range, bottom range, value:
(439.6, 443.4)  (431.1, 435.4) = 1.09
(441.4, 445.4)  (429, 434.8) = 1.30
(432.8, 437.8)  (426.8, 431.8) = 1.51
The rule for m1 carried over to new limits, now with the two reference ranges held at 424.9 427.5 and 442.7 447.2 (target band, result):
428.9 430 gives 0.061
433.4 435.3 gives -0.465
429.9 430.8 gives 0.108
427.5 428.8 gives -0.011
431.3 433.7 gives -0.464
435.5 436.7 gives -0.327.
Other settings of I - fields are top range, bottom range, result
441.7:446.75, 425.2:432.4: 1.55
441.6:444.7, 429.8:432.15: 1.43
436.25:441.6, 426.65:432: 1.39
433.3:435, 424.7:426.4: 1.80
